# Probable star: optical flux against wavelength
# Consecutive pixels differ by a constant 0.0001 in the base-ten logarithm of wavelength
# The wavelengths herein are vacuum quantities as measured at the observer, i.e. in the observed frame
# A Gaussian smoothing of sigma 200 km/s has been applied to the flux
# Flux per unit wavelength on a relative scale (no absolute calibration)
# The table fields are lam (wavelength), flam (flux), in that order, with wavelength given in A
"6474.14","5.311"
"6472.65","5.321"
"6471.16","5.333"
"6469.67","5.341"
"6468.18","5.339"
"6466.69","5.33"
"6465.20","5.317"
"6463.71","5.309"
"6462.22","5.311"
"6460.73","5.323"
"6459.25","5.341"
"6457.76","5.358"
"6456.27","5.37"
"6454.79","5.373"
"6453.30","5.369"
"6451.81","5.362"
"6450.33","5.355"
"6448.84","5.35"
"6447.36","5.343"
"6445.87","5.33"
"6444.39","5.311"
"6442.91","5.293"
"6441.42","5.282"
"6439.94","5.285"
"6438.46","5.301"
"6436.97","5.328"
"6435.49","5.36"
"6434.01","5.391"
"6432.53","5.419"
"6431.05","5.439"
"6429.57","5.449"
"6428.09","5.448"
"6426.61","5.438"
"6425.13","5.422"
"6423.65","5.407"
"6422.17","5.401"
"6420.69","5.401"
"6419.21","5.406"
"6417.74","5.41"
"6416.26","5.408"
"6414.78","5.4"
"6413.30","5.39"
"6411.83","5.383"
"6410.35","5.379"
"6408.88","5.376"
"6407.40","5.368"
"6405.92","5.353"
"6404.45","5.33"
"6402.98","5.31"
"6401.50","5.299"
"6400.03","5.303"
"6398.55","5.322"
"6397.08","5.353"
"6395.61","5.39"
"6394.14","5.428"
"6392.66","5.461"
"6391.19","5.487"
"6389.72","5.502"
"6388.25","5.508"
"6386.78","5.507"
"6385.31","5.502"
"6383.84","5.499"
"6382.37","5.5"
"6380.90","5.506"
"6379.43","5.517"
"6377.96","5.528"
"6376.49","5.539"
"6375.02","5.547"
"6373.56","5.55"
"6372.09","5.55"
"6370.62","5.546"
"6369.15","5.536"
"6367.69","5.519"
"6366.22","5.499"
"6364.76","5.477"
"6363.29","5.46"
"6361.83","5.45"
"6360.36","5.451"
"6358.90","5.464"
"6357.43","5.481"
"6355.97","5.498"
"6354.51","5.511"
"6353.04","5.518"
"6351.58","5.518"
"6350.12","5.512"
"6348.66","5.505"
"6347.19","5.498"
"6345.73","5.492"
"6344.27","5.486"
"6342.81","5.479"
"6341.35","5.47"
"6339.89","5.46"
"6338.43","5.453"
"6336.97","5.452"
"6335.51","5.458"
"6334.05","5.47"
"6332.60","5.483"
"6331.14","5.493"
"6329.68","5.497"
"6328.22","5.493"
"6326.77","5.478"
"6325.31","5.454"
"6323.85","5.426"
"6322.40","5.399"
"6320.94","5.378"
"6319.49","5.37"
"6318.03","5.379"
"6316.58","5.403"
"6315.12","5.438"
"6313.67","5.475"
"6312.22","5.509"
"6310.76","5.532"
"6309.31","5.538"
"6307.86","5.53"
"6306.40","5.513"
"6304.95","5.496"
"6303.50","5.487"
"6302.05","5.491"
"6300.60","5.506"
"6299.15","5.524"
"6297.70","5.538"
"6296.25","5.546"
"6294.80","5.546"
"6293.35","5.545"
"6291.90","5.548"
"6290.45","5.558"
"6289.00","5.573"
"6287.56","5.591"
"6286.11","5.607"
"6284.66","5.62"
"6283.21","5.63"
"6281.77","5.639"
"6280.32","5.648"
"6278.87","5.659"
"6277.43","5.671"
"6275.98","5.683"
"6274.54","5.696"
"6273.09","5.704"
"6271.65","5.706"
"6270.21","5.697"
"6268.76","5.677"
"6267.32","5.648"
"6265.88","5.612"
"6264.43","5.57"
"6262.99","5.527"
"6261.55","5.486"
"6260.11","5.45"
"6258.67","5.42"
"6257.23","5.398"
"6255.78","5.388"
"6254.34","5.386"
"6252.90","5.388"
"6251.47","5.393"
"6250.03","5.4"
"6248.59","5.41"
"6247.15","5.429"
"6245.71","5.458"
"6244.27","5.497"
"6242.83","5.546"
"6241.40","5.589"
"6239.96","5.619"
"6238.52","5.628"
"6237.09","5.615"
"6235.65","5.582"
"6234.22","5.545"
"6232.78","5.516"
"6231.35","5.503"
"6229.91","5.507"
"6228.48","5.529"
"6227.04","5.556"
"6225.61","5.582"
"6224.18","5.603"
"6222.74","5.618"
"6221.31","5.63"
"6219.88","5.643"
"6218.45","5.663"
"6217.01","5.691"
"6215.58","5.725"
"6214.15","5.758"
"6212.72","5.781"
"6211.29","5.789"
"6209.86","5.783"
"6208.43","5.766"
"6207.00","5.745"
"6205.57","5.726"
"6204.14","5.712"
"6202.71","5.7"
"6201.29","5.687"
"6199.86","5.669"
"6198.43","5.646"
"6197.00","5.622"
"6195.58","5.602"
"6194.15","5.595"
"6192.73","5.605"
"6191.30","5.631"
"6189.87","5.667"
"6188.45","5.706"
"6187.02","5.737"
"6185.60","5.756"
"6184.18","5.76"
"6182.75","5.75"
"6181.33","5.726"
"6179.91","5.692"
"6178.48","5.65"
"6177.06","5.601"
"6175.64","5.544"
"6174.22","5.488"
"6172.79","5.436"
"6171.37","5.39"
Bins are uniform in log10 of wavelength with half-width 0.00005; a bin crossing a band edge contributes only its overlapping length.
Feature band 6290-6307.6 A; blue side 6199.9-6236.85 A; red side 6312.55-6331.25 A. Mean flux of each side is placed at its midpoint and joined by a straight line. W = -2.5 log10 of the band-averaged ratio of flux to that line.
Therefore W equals -0.01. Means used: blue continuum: 5.65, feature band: 5.52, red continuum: 5.44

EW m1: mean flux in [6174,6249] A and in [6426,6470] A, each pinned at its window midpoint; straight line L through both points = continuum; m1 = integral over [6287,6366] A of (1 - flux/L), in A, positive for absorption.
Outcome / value 0.15 A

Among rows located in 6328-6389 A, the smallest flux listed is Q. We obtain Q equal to 5.45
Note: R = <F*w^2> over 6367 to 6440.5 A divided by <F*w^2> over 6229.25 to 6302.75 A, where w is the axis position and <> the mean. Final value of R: 1.02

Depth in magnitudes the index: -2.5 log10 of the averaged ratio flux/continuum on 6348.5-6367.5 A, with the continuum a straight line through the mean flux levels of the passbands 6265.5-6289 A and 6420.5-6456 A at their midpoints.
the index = 0.00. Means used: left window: 5.66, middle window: 5.49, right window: 5.37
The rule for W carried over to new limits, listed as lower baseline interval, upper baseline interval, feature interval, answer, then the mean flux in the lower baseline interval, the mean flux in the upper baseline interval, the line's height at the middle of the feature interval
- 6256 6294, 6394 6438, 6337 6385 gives -0.007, 5.6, 5.38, 5.47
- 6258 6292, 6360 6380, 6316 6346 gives 0.020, 5.61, 5.51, 5.55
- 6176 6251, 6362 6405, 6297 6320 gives 0.011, 5.63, 5.47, 5.54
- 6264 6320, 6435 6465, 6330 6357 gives 0.001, 5.57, 5.33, 5.49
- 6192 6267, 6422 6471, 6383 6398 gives -0.010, 5.58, 5.36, 5.41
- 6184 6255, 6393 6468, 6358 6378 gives -0.014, 5.61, 5.36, 5.44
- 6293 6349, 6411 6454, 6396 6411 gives 0.012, 5.48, 5.37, 5.4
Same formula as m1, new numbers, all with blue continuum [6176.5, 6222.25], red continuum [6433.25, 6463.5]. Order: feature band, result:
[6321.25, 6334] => 0.1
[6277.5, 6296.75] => -0.1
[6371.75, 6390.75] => -0.3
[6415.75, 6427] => -0.1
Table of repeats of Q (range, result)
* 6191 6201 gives 5.595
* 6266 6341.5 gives 5.37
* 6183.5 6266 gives 5.386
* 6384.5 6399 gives 5.322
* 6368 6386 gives 5.499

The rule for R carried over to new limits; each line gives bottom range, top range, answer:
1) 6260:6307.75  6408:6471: 1.01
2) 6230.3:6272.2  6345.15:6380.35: 1.03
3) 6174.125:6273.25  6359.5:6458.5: 1.02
